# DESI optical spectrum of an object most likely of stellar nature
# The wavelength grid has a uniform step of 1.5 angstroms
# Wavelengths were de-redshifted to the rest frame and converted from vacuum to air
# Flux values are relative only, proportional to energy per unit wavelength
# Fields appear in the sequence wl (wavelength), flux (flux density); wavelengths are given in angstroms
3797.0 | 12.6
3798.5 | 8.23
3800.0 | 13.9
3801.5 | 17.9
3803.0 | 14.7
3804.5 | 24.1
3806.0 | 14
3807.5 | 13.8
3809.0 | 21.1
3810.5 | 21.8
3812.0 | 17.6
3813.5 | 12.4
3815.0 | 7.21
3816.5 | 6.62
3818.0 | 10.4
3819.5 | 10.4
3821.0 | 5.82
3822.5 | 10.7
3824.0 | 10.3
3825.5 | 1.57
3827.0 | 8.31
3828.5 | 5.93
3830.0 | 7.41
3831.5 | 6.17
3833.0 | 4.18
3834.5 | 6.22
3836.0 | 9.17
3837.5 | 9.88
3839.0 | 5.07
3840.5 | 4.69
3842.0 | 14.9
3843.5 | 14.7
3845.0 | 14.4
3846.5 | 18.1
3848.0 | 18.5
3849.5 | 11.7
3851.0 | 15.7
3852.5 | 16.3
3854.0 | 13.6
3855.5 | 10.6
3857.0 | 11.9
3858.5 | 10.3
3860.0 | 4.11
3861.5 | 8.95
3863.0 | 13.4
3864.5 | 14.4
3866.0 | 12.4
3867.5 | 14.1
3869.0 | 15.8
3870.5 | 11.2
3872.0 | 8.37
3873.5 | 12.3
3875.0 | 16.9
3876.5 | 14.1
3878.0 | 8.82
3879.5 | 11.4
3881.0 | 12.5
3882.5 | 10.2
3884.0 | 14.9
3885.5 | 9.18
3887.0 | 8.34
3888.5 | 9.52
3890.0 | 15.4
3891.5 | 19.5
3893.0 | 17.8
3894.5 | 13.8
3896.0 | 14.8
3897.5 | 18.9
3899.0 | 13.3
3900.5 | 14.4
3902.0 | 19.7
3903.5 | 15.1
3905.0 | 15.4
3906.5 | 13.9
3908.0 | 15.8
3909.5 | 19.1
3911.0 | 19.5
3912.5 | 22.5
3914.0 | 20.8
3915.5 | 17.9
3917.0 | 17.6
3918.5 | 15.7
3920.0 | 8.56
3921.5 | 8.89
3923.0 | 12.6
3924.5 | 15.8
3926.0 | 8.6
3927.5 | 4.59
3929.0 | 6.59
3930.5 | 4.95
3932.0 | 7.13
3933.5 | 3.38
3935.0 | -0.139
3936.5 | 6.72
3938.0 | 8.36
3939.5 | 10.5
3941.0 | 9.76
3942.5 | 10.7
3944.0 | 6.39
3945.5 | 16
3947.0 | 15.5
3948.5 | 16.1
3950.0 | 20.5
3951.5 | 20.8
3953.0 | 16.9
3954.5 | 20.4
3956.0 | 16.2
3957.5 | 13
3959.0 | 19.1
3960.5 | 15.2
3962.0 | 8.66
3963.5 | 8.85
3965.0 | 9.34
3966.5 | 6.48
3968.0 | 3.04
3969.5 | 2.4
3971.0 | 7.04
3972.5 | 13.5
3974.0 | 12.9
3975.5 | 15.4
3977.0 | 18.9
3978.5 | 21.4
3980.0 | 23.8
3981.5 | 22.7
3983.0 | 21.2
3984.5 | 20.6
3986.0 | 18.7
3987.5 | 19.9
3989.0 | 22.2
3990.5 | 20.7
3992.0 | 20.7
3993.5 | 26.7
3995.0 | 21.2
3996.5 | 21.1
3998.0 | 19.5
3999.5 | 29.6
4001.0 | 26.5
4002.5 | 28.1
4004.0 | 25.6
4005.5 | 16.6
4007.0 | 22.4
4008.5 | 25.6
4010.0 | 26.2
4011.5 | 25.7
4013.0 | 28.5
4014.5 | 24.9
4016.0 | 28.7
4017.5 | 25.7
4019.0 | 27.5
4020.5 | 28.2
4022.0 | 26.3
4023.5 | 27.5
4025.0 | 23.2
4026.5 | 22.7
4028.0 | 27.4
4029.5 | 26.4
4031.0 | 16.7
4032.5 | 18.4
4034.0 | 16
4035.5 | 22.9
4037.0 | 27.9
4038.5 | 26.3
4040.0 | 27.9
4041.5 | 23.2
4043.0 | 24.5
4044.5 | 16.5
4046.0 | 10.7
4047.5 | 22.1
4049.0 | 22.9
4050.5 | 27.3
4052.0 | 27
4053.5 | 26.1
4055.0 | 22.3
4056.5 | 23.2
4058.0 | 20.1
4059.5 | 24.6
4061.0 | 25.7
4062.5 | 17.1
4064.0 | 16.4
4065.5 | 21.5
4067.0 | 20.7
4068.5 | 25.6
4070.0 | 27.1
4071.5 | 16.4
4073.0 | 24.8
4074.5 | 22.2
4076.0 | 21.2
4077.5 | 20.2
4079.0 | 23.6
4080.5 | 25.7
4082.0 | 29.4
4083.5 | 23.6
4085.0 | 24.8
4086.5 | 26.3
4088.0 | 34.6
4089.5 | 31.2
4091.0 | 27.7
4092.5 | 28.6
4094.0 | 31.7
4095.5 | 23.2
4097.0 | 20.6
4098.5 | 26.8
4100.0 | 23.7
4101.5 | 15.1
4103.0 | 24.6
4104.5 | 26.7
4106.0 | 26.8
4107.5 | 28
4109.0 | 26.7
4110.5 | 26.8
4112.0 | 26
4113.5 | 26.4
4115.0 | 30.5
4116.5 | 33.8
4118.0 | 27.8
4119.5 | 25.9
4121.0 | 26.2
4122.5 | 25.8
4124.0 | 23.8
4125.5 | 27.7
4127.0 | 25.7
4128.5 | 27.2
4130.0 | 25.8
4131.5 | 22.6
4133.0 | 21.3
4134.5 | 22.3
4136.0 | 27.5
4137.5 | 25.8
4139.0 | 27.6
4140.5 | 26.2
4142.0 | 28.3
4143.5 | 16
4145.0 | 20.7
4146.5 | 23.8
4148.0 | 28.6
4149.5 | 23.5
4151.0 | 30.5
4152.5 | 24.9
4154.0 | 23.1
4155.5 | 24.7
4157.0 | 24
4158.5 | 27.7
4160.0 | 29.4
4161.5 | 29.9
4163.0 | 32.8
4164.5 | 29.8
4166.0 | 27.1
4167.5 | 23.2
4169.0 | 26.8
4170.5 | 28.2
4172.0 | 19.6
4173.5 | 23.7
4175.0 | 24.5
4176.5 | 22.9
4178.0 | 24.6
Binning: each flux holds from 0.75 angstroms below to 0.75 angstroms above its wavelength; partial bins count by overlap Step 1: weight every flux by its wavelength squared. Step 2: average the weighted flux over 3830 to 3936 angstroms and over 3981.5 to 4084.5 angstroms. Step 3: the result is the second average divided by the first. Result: 2.03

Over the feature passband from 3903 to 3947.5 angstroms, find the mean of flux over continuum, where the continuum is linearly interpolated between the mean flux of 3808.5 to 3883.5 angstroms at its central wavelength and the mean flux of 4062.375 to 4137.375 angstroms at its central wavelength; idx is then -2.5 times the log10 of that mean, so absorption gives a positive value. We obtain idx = 0.28 mag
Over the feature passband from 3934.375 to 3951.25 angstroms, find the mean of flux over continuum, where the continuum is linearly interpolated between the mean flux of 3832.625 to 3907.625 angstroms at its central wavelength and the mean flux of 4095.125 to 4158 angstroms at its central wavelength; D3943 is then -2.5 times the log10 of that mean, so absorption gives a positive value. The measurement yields 0.40 mag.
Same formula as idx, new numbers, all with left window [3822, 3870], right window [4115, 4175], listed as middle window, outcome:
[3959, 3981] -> 0.36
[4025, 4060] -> -0.10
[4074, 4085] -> -0.06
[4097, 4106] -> 0.01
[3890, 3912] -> -0.22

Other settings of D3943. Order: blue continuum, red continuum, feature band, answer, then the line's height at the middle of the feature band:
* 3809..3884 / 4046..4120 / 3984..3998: -0.092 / 19.5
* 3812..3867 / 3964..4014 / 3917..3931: 0.459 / 15.5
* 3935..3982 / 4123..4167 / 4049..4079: -0.120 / 20.3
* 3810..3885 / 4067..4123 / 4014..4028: -0.220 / 21.4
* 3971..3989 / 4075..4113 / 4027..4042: -0.061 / 22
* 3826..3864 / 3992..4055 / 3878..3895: 0.079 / 13.7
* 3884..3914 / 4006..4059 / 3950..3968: 0.356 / 19.4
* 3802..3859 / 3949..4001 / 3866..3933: 0.055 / 14.3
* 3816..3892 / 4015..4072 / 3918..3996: 0.302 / 17.6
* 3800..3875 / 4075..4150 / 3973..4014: -0.132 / 19.7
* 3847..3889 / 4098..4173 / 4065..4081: 0.003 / 22.7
